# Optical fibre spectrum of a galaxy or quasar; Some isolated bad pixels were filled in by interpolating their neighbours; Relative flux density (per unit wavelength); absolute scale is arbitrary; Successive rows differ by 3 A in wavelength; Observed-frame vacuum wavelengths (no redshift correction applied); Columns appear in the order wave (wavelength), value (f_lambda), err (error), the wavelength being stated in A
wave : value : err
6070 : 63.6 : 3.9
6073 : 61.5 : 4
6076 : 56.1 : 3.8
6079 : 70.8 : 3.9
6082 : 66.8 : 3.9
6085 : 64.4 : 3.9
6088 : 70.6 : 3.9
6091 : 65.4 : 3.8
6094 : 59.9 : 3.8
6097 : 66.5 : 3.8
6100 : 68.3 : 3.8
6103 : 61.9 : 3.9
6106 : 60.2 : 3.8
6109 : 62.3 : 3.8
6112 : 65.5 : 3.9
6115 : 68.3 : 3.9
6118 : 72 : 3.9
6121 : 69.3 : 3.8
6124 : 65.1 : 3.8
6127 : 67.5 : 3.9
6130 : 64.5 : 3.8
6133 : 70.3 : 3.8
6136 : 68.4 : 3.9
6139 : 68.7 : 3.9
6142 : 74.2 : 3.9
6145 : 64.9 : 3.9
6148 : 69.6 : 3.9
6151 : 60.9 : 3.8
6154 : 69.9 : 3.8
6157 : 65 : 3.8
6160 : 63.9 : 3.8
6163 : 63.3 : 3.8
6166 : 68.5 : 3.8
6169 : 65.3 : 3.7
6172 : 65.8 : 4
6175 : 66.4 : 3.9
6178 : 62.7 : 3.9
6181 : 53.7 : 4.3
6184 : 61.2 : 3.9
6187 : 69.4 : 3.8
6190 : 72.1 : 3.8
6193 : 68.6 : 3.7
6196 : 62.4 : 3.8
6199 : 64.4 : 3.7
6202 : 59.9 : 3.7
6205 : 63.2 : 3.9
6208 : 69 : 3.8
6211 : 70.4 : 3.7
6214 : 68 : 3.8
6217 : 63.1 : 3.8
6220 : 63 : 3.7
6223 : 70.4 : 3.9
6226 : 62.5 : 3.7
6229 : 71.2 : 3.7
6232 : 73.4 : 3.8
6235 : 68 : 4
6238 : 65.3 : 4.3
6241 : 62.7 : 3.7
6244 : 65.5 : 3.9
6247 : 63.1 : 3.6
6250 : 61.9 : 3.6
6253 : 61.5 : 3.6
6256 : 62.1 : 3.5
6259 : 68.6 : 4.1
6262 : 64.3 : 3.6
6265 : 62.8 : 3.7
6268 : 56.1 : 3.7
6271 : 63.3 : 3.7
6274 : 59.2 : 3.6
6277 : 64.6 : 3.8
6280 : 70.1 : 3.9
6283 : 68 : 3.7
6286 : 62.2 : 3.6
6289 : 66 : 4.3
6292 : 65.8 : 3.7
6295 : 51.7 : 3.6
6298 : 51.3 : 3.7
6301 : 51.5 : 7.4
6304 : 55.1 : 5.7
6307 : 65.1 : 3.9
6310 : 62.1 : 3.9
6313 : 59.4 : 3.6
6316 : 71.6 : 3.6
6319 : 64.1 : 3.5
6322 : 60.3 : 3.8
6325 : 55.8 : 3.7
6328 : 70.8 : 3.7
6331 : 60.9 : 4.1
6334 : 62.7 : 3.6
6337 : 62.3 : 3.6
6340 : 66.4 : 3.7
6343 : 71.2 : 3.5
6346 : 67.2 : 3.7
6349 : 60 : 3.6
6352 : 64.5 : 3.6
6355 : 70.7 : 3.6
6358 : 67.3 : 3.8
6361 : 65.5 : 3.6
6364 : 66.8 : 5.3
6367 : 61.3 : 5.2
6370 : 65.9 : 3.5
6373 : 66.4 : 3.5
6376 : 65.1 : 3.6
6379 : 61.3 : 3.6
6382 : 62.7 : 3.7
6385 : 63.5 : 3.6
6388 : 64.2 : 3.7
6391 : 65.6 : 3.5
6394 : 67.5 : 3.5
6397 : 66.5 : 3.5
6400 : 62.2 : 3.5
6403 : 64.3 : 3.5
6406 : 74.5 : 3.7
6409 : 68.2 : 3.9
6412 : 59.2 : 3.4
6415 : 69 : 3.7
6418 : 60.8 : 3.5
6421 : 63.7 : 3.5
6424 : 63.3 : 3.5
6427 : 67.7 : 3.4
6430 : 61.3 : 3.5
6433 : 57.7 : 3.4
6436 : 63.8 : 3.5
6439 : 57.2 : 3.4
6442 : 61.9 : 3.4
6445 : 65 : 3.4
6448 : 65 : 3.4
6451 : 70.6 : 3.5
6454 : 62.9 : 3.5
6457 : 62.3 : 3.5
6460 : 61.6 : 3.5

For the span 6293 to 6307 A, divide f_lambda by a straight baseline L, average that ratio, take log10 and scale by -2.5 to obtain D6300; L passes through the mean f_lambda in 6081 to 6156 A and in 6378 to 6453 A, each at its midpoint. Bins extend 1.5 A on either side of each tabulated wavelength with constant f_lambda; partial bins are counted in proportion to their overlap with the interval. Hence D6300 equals 0.200 mag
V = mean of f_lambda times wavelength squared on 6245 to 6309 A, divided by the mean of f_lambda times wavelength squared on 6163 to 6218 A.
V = 1.0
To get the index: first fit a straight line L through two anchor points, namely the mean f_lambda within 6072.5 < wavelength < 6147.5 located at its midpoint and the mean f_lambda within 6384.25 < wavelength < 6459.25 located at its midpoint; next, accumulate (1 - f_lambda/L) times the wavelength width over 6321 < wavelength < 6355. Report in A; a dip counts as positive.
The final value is 0.33 A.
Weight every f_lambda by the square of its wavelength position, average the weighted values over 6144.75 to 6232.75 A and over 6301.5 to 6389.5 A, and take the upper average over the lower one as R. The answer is 1.02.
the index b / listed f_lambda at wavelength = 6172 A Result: 65.8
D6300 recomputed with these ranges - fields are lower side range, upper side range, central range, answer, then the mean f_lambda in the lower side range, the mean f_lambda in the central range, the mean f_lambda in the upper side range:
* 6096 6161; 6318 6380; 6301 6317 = 0.06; 66.7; 61.3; 64.6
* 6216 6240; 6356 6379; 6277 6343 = 0.06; 67.1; 62.3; 65.3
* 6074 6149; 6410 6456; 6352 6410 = -0.03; 66.4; 65.7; 63.3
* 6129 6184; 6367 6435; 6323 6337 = 0.04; 65.8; 62.4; 64.5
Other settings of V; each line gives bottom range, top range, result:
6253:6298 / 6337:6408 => 1.08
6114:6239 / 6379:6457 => 1.04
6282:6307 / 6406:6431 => 1.14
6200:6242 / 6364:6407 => 1.03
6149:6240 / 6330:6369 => 1.04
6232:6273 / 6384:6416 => 1.08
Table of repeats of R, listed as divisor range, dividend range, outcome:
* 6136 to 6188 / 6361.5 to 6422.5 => 1.07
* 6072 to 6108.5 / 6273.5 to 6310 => 1.01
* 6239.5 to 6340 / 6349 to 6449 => 1.07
